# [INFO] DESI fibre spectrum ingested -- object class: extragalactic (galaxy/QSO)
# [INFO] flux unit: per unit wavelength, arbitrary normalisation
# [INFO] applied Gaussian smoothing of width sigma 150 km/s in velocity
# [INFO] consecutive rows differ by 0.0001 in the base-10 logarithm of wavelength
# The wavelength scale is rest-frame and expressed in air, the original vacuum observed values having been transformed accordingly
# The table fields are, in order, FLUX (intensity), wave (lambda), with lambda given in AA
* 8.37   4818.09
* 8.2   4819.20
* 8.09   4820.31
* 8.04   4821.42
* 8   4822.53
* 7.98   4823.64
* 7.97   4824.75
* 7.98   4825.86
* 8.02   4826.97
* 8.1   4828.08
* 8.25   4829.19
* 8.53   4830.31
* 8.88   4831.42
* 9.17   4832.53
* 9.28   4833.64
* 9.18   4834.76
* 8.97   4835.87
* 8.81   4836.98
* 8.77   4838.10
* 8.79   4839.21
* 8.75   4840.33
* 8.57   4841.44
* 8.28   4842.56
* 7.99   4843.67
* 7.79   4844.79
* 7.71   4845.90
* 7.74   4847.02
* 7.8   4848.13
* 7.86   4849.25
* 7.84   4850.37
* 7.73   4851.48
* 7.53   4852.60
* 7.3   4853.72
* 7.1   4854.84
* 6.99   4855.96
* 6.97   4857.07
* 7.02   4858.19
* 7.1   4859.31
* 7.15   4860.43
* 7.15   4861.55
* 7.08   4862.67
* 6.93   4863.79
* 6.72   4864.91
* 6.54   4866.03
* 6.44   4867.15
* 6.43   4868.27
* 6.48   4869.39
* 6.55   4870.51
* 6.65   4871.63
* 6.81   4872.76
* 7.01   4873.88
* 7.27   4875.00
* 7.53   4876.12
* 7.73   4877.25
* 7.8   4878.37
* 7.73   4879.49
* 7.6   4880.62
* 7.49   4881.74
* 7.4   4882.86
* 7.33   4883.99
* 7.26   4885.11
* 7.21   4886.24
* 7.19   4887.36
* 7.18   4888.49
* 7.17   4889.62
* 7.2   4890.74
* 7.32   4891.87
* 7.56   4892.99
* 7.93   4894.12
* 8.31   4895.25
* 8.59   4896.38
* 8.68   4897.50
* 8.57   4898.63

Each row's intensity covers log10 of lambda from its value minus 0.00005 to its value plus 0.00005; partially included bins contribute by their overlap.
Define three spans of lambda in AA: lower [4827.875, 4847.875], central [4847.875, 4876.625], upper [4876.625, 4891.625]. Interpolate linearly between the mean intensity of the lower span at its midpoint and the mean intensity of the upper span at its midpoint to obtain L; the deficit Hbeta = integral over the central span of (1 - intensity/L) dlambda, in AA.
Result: 3.2 AA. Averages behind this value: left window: 8.53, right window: 7.4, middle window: 7.07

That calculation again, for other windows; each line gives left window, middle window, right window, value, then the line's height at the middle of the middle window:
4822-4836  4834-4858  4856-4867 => -1.03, 7.68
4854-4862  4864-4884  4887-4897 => 0.71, 7.33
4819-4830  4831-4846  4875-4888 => -1.40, 7.92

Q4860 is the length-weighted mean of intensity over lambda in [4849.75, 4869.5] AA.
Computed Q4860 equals 7.04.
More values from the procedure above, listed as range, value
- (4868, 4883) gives 7.19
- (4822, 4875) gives 7.71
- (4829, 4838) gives 8.9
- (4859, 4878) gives 6.92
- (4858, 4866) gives 6.99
